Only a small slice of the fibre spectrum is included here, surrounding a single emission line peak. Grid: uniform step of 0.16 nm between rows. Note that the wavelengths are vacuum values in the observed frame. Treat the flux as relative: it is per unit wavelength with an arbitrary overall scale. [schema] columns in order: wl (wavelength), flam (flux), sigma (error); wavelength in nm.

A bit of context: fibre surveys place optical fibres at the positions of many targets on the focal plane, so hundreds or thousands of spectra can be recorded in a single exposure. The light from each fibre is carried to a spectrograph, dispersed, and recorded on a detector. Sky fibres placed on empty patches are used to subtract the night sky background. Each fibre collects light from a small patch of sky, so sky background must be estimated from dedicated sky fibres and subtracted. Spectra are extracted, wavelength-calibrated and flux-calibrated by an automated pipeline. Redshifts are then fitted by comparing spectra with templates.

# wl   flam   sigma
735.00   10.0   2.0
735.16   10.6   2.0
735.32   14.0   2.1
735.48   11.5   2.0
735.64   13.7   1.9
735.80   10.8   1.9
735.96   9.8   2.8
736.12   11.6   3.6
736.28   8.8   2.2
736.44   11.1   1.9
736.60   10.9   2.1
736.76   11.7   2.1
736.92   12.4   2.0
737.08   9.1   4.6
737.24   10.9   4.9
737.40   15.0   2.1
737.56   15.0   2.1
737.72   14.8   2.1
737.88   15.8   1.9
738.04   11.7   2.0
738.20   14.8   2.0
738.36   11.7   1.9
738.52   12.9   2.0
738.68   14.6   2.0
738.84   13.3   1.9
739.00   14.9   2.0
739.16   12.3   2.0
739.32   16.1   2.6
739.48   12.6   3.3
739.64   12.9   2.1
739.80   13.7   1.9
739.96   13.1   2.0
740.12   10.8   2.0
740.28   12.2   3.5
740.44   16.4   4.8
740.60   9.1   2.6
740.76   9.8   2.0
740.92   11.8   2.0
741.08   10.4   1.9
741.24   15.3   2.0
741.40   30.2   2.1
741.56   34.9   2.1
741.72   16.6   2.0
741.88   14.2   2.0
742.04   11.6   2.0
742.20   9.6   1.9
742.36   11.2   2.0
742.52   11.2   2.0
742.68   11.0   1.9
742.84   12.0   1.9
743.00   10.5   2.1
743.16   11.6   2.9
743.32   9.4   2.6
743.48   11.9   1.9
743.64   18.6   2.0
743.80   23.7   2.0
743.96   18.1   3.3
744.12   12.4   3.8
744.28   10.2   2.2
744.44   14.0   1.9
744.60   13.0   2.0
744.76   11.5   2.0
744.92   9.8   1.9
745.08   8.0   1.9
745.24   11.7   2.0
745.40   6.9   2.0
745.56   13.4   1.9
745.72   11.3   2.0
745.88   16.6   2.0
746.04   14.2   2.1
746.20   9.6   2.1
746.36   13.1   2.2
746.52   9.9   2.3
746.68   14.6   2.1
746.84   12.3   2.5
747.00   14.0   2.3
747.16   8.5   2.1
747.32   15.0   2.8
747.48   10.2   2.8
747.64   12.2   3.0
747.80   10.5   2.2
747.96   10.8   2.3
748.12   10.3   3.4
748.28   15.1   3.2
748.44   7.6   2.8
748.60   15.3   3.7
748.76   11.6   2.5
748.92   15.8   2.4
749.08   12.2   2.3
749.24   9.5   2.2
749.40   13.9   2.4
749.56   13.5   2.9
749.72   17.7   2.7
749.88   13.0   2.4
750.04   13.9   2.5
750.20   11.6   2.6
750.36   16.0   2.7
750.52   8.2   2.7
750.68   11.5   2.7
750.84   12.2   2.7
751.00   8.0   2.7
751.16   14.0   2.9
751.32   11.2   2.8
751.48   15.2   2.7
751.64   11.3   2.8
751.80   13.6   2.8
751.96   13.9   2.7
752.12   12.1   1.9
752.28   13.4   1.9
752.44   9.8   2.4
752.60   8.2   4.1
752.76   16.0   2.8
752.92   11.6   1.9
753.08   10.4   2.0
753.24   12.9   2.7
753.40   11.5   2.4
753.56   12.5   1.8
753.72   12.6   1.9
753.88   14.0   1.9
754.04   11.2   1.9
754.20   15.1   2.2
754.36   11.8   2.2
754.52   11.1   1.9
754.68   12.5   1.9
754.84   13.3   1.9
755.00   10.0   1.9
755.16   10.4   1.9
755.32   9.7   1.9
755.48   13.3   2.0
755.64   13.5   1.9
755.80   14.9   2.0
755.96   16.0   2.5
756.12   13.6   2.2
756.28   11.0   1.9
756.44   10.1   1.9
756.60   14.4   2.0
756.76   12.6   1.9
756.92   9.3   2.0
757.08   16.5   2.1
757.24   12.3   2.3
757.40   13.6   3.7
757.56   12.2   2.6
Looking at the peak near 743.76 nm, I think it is [N II] 6583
